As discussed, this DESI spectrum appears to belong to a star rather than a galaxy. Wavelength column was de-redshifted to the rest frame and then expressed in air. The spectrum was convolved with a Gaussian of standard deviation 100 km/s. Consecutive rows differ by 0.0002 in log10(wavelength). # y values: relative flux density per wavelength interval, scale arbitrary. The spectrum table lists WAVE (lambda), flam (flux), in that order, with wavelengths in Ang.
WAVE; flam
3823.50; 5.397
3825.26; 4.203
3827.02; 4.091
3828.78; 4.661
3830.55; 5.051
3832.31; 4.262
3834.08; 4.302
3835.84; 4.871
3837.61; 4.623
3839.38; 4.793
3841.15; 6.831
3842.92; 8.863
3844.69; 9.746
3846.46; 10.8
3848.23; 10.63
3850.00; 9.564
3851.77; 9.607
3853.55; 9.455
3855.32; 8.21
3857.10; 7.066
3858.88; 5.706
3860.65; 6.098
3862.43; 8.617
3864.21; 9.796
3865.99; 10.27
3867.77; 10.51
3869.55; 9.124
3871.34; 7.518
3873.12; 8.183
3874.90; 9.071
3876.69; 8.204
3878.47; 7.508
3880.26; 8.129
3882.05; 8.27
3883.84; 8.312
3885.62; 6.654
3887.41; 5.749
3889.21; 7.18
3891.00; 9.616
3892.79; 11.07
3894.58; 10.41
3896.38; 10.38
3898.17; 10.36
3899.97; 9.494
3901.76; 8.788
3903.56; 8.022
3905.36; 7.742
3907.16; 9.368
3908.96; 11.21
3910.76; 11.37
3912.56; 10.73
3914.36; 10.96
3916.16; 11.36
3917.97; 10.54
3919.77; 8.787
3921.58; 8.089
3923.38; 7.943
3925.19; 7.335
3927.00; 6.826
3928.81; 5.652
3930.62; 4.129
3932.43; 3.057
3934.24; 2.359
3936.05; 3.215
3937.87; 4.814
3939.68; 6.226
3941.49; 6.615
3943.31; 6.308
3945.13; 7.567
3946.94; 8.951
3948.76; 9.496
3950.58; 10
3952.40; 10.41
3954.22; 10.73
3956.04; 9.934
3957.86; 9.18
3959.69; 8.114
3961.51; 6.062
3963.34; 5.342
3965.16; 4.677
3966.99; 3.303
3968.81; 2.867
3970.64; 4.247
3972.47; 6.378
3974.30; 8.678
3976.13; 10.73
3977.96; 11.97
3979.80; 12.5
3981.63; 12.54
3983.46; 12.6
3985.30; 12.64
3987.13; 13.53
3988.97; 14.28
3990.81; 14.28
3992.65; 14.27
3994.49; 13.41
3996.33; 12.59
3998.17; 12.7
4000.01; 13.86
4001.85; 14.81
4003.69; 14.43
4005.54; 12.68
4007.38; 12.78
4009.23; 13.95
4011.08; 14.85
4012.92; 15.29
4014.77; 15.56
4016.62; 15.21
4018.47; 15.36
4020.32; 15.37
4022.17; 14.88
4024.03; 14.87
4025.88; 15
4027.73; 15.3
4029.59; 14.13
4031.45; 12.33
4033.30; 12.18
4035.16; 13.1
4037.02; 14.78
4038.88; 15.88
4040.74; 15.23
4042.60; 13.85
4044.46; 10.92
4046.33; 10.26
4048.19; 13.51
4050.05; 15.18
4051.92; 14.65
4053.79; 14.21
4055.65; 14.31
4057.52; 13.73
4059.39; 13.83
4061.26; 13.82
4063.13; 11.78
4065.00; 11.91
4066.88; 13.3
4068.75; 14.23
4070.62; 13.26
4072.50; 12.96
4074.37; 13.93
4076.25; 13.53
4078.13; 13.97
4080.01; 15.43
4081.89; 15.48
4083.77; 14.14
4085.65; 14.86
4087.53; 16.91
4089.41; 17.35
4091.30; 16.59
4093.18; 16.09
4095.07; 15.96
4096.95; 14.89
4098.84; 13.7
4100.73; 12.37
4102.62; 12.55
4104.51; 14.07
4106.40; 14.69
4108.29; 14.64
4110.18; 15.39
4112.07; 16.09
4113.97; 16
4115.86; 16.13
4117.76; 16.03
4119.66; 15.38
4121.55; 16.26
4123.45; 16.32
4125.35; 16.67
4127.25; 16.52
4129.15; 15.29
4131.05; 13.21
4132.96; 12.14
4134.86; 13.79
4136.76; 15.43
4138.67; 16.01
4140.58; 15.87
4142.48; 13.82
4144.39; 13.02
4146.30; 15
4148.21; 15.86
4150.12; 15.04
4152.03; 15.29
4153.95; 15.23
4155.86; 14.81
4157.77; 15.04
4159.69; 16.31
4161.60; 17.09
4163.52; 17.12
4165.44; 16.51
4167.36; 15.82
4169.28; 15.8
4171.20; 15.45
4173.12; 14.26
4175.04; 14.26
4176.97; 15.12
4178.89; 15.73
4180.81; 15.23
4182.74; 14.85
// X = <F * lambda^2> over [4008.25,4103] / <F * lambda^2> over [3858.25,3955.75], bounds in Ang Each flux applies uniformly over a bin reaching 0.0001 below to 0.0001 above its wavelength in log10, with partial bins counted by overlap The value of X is 1.9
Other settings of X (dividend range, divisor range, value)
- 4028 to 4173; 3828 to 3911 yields 2.01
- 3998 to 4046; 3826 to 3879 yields 2.03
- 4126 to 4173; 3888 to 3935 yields 2.00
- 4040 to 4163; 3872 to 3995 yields 1.84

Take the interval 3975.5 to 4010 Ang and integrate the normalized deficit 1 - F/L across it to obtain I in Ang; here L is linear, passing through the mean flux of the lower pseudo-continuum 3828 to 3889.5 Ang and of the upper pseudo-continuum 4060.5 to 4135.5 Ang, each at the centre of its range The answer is -4.73 Ang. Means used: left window 7.68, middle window 13.2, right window 14.7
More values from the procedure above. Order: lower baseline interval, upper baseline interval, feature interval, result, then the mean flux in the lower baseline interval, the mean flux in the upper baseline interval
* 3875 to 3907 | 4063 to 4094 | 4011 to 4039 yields -3.9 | 8.61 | 14.5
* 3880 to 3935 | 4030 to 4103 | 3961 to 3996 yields 3.9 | 8.4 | 14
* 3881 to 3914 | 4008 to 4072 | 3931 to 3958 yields 9.2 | 9.18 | 14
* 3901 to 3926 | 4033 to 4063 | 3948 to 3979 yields 9.1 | 9.46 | 13.7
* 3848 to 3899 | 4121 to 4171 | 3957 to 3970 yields 6.3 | 8.64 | 15.4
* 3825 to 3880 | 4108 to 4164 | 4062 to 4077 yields 0.5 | 7.54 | 15.4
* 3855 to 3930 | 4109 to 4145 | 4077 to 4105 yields -1.4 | 8.71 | 15.2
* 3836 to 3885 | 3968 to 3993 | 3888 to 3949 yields 8.6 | 8.29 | 10.8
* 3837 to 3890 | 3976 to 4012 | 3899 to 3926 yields 1.7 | 8.19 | 13.3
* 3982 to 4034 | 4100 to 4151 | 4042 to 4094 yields 1.6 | 14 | 15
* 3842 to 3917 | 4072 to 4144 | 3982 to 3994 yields -1.7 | 9.04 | 15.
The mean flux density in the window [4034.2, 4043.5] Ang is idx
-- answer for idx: 14.6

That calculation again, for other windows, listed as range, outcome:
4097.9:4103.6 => 12.9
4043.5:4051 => 12.5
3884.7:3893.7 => 8.07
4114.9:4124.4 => 16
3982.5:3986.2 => 12.6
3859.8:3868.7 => 9.07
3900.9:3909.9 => 9.03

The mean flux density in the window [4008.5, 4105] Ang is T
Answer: 14.2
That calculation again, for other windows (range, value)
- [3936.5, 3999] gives 9.31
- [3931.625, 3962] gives 7.27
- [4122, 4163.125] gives 15.2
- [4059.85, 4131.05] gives 14.8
